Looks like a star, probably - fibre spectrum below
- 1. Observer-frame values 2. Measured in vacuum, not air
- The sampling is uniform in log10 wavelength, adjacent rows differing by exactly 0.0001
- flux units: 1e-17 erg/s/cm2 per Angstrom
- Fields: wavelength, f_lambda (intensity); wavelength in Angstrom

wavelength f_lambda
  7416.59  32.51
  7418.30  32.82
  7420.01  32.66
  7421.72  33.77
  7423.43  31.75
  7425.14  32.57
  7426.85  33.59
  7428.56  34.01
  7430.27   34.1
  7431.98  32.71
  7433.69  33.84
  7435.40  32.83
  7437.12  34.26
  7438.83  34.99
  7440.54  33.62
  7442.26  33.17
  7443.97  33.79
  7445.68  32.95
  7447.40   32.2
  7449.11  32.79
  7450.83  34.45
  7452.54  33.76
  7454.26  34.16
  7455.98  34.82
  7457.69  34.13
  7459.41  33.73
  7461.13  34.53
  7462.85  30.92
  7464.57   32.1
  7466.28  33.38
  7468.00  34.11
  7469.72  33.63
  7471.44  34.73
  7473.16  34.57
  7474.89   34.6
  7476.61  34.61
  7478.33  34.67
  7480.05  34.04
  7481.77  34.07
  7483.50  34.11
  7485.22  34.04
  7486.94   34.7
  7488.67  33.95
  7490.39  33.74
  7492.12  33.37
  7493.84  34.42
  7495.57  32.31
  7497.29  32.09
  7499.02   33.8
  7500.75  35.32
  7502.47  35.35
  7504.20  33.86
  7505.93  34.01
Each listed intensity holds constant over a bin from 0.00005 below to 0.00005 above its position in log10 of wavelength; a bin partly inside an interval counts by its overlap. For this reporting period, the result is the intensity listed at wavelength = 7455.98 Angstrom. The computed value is 34.82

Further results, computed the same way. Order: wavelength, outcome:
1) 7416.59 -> 32.51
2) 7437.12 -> 34.26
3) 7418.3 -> 32.82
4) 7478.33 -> 34.67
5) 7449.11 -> 32.79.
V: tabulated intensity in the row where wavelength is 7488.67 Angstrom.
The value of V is 33.95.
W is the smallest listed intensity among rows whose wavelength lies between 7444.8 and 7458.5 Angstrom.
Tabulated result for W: 32.2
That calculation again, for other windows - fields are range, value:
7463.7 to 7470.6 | 32.1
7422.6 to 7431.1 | 31.75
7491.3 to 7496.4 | 32.31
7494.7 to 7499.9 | 32.09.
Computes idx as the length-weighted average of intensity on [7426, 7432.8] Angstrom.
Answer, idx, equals 33.6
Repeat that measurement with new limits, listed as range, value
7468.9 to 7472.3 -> 34.2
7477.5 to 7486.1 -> 34.2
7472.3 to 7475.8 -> 34.5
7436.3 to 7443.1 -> 34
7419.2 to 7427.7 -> 32.9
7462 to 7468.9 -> 32.7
